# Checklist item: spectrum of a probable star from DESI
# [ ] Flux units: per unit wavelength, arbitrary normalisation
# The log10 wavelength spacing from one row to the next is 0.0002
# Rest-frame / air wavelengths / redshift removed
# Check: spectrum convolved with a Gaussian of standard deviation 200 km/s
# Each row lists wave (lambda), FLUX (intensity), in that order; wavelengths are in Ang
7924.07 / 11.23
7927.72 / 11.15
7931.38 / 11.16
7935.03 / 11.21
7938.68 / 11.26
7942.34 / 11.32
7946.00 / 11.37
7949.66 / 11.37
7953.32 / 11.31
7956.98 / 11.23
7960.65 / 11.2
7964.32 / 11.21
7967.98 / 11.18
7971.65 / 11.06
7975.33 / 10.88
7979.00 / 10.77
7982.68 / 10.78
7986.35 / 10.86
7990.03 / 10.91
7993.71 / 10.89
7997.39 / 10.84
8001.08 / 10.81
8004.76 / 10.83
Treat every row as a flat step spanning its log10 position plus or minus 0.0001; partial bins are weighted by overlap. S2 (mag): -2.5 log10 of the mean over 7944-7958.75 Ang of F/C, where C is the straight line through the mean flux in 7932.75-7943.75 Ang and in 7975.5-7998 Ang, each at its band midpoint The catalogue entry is -0.02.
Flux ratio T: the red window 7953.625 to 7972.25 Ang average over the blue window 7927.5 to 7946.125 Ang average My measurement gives 1.00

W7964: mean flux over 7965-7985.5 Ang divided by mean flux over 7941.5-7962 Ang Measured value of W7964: 0.97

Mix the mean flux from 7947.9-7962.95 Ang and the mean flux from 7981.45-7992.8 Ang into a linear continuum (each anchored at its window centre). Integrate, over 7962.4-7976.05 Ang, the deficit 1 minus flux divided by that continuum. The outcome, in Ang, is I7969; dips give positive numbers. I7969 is 0.0 Ang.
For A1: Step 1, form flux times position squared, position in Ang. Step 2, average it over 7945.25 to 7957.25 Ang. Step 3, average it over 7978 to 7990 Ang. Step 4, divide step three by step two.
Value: 1.0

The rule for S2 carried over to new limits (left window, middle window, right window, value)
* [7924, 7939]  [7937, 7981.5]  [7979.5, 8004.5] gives -0.014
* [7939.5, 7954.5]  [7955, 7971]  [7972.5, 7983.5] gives -0.012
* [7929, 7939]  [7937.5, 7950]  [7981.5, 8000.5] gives -0.018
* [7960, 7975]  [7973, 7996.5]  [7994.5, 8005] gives 0.012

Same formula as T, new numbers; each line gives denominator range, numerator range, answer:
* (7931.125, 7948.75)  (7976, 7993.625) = 0.96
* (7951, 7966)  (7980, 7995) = 0.97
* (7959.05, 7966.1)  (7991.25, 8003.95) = 0.97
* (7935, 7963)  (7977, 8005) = 0.96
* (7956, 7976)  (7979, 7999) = 0.97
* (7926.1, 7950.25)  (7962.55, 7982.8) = 0.98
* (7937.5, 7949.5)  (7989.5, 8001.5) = 0.96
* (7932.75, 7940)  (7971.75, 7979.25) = 0.97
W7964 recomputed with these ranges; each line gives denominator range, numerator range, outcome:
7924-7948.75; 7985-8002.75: 0.97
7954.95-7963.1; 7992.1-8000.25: 0.97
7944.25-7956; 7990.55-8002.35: 0.96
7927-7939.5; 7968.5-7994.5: 0.97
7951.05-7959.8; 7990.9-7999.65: 0.96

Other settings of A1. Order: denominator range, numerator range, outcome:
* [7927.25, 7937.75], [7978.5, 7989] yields 0.98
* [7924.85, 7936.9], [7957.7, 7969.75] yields 1.01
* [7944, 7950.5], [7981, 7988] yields 0.96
